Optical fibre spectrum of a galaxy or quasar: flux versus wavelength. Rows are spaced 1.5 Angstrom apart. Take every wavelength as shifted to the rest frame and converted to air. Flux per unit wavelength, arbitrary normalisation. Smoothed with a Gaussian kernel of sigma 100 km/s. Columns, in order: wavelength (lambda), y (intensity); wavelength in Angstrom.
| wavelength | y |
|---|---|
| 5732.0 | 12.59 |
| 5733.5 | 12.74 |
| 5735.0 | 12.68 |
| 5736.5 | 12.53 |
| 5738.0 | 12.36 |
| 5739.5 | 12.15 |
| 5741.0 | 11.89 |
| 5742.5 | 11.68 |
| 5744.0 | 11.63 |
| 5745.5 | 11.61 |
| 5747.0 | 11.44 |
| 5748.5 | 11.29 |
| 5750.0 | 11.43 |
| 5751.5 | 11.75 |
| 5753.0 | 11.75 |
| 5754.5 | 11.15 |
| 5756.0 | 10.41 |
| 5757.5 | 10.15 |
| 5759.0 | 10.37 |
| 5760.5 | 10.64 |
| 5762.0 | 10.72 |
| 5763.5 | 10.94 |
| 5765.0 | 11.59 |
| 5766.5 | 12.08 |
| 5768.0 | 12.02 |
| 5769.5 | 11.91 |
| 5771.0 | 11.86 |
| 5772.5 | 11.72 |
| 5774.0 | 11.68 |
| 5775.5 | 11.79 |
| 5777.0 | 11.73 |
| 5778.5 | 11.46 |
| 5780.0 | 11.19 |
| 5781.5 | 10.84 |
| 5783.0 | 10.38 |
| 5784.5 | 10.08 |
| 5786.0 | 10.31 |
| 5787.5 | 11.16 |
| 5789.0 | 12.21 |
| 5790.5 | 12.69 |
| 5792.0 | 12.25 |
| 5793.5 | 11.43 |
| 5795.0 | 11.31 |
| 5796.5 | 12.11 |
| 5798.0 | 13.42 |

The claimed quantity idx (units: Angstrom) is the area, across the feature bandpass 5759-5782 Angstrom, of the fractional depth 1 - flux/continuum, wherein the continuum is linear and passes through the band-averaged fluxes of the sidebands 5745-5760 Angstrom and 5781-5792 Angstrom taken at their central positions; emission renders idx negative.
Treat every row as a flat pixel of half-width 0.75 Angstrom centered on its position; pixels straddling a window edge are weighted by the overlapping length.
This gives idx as -0.6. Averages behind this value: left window 11.1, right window 11.2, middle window 11.4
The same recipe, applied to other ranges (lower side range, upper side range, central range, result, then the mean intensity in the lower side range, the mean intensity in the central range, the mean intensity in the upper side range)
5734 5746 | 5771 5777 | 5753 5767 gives 1.14 Angstrom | 12.1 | 10.9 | 11.7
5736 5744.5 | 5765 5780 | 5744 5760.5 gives 1.11 Angstrom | 12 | 11.1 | 11.8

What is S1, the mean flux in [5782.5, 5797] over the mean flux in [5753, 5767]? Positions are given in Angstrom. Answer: 1.0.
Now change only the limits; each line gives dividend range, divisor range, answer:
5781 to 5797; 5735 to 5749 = 0.95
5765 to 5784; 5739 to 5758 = 1.01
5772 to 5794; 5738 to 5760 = 1.00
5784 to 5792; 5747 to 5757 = 1.01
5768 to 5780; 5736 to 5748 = 0.99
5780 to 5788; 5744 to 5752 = 0.92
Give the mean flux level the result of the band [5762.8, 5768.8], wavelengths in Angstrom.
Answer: 11.7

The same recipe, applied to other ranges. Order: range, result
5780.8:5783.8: 10.6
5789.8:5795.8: 11.9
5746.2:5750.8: 11.4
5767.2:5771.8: 11.9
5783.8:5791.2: 11.3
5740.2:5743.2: 11.8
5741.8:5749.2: 11.5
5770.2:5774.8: 11.8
